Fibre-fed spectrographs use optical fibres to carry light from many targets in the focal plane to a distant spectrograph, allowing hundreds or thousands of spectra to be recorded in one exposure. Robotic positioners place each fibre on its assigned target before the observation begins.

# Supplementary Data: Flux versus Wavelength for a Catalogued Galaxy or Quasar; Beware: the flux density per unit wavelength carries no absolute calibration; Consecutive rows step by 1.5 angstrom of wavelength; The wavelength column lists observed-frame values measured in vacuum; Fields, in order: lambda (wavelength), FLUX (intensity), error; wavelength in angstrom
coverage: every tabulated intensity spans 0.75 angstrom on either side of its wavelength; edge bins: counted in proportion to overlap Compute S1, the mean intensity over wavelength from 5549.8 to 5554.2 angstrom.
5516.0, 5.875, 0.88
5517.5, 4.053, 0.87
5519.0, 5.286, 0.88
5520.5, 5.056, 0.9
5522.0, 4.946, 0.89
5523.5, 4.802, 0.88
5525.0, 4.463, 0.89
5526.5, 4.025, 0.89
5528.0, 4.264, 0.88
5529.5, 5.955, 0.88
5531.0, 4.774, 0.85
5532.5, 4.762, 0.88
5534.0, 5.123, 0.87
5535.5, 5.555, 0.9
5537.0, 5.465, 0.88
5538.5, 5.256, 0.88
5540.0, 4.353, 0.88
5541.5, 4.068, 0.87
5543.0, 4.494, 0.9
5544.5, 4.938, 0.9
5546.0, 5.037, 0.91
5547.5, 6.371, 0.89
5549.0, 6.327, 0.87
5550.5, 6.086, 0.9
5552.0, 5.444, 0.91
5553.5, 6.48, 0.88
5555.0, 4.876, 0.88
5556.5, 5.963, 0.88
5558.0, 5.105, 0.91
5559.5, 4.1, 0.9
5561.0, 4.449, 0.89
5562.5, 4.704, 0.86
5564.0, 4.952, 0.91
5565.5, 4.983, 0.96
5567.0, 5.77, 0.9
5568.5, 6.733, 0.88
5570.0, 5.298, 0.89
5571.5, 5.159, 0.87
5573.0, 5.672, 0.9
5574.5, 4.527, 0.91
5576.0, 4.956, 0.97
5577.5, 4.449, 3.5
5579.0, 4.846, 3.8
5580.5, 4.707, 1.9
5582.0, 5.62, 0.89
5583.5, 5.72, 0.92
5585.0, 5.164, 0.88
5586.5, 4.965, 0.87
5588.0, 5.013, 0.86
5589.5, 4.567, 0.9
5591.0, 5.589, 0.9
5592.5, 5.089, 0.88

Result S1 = 6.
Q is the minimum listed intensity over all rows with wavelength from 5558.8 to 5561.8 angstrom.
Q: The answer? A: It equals 4.1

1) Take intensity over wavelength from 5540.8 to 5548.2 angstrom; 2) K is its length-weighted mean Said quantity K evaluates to 4.98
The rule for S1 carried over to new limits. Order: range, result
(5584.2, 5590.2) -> 4.94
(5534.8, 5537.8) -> 5.51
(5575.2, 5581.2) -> 4.74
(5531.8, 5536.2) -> 5.15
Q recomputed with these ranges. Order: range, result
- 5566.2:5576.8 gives 4.527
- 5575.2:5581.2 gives 4.449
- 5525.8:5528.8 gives 4.025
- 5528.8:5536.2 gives 4.762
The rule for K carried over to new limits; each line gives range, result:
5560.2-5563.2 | 4.57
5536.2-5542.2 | 4.8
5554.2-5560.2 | 5.03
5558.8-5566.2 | 4.64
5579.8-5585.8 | 5.3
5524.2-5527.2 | 4.26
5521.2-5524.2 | 4.88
